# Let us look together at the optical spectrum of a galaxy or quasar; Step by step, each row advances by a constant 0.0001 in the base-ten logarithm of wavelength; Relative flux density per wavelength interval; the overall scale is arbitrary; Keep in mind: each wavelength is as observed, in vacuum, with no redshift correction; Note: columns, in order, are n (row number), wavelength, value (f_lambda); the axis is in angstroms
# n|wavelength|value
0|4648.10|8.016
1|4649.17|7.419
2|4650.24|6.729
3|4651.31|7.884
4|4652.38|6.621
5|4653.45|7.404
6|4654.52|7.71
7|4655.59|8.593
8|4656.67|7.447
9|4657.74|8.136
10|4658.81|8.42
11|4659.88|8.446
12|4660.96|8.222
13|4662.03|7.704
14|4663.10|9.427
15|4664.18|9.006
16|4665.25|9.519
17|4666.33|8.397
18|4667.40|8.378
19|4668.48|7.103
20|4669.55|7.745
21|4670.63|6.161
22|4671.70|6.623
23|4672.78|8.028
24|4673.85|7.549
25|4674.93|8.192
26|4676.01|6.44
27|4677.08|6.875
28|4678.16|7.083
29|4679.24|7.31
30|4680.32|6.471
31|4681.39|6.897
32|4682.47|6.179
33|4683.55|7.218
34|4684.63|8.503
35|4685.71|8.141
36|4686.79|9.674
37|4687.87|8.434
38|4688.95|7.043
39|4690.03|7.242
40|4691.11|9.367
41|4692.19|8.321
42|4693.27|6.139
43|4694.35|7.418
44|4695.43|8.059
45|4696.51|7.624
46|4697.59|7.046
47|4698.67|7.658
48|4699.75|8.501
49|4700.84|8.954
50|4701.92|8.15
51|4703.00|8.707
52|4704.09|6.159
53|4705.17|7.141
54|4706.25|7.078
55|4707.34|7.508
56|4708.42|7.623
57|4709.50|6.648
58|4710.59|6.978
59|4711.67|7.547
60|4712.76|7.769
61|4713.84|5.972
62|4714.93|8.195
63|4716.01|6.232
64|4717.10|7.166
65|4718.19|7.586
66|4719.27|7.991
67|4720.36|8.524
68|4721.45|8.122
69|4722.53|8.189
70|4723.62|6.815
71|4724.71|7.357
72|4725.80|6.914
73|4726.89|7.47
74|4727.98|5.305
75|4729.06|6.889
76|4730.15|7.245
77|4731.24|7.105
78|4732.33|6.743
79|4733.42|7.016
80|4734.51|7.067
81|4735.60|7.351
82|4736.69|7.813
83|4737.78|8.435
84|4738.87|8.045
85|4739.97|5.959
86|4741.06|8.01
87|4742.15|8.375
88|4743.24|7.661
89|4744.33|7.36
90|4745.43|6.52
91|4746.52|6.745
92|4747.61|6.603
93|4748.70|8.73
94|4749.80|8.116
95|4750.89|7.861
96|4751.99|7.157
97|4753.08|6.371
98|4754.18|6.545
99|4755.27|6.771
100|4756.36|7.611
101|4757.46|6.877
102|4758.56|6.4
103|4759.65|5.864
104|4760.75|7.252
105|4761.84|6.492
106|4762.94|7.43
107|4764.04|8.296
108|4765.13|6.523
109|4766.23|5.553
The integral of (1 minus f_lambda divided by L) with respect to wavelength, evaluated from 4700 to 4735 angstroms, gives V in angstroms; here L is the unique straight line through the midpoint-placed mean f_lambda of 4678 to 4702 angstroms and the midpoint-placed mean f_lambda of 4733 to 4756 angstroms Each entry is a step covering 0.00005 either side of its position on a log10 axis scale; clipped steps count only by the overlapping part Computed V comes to 1.0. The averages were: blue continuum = 7.72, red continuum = 7.36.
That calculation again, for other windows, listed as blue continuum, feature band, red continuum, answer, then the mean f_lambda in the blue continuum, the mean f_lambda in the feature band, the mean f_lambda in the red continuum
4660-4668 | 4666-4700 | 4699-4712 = 2.5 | 8.63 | 7.55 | 7.58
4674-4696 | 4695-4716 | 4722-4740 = -0.3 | 7.55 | 7.51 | 7.19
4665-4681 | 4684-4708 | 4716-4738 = -1.6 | 7.42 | 7.85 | 7.31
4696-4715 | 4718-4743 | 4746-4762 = -0.5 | 7.5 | 7.41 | 7.04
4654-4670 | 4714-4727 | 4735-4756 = 0.3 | 8.29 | 7.5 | 7.39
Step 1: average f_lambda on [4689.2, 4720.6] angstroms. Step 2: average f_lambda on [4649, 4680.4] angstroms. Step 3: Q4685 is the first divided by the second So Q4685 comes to 0.98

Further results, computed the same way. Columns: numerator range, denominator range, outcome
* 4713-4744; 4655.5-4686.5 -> 0.95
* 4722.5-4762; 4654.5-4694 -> 0.92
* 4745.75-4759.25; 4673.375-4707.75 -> 0.94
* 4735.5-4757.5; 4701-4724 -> 0.99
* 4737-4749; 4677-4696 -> 0.98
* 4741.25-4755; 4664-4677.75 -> 0.96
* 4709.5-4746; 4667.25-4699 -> 0.98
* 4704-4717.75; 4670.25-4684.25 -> 1.01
